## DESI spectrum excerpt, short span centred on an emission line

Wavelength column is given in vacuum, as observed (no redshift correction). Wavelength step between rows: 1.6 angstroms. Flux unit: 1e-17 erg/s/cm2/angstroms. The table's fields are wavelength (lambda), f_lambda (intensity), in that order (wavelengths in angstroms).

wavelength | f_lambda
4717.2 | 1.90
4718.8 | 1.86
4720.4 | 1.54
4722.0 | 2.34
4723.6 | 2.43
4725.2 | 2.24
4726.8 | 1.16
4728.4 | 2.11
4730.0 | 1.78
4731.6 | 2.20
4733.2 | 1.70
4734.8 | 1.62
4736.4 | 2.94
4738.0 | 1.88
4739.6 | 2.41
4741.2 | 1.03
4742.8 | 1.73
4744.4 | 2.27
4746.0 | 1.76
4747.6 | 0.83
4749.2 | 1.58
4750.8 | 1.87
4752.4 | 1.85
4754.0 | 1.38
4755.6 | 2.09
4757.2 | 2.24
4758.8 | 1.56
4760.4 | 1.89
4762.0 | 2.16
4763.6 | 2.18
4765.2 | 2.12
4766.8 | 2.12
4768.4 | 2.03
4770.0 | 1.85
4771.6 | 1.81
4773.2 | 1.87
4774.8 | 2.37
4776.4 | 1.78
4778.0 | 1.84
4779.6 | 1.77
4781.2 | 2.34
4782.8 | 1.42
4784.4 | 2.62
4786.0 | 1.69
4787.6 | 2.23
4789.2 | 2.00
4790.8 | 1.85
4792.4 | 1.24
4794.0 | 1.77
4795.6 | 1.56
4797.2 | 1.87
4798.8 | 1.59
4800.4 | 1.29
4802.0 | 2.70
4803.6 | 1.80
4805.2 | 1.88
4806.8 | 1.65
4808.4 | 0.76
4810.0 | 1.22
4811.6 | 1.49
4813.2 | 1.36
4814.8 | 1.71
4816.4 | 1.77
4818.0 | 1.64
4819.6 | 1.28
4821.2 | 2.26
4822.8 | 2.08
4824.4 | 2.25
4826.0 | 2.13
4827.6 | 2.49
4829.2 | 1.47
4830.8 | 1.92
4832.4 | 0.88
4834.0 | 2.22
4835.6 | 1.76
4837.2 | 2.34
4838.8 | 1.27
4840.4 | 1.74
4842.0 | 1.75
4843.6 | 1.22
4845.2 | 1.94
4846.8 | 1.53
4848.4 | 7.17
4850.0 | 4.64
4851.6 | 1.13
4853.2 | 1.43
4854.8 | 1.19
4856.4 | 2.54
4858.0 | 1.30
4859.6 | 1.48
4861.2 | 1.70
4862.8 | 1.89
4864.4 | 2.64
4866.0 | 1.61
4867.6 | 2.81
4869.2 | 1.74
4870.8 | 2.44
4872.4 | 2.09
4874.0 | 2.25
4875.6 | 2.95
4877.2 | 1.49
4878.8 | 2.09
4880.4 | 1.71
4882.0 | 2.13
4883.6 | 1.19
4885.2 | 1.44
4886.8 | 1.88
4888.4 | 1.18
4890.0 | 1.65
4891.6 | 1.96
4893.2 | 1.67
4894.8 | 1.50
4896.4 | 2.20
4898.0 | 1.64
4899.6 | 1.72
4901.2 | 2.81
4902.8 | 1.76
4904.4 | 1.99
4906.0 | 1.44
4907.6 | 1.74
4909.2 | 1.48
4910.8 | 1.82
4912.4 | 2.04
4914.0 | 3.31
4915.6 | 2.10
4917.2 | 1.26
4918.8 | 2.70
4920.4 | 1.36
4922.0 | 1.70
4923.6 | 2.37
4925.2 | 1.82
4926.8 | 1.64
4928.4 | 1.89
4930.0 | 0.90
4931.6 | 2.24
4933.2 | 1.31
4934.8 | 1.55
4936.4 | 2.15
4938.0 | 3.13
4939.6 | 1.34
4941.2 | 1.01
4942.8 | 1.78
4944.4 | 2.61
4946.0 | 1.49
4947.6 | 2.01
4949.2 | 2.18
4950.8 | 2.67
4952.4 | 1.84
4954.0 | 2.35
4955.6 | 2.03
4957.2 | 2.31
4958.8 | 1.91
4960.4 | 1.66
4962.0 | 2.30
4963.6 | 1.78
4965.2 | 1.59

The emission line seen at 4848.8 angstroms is H-gamma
